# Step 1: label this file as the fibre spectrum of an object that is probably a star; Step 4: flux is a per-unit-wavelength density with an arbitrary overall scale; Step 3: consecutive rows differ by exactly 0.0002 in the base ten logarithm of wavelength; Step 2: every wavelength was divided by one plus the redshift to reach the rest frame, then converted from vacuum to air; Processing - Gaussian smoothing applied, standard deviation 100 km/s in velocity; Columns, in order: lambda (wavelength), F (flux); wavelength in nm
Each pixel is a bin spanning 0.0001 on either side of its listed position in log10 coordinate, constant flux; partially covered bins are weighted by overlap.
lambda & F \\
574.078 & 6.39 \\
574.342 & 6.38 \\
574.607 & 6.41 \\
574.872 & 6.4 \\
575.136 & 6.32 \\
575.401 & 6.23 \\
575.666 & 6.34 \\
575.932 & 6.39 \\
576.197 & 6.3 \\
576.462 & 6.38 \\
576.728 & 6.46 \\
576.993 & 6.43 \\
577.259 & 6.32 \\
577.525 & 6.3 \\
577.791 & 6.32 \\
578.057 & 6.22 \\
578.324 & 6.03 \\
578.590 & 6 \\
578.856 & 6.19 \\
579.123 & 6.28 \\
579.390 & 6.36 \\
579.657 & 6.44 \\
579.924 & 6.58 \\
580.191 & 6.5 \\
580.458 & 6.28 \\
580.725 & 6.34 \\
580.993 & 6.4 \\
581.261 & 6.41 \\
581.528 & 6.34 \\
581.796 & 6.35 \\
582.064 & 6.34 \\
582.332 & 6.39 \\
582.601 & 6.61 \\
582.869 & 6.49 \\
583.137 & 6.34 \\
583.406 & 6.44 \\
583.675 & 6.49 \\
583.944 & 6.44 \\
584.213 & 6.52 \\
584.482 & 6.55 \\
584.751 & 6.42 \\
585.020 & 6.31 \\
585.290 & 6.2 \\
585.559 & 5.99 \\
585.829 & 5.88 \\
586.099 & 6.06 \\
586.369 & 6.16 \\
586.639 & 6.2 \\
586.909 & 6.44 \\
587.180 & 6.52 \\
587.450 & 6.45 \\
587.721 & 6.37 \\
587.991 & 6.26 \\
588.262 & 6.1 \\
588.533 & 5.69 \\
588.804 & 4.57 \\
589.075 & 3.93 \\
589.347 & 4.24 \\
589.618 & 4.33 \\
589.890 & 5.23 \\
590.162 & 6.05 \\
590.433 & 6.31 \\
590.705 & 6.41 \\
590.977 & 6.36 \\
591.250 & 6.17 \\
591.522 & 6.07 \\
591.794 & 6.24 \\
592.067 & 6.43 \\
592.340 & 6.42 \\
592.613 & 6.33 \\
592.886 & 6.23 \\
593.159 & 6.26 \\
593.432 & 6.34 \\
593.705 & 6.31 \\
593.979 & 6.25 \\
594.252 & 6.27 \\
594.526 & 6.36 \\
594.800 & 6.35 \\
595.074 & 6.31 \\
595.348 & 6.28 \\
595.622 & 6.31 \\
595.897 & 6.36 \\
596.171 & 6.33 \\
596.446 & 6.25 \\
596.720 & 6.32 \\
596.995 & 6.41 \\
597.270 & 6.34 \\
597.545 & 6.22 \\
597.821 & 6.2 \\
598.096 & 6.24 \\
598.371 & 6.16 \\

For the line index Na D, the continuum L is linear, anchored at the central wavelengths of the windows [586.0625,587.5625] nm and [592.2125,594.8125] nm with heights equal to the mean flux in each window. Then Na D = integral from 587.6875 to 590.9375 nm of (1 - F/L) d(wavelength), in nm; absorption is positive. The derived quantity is 0.44 nm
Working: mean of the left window 6.32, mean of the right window 6.31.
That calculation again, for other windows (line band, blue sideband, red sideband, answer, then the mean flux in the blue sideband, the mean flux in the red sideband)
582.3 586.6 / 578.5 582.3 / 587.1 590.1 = -0.318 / 6.35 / 5.42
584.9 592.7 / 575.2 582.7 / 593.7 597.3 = 0.503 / 6.34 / 6.32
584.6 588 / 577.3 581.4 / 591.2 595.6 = 0.027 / 6.31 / 6.29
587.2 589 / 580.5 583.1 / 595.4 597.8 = 0.137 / 6.4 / 6.31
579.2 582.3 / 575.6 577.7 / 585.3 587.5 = -0.047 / 6.36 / 6.2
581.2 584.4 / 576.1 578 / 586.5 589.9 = -0.258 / 6.36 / 5.58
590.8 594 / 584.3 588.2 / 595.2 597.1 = 0.008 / 6.27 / 6.32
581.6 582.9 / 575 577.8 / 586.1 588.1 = -0.019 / 6.35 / 6.33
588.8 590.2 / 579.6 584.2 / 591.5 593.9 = 0.373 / 6.42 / 6.3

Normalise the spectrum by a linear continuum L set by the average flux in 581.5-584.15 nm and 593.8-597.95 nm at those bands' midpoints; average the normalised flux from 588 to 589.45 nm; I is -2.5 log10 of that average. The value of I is 0.26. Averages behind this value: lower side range 6.43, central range 5.04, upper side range 6.3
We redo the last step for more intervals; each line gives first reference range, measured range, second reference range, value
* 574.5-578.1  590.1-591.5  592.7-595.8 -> 0.01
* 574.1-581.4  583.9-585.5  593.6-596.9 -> -0.01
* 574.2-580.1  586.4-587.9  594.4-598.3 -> -0.01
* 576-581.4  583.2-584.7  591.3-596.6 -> -0.03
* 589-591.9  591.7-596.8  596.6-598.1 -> -0.06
